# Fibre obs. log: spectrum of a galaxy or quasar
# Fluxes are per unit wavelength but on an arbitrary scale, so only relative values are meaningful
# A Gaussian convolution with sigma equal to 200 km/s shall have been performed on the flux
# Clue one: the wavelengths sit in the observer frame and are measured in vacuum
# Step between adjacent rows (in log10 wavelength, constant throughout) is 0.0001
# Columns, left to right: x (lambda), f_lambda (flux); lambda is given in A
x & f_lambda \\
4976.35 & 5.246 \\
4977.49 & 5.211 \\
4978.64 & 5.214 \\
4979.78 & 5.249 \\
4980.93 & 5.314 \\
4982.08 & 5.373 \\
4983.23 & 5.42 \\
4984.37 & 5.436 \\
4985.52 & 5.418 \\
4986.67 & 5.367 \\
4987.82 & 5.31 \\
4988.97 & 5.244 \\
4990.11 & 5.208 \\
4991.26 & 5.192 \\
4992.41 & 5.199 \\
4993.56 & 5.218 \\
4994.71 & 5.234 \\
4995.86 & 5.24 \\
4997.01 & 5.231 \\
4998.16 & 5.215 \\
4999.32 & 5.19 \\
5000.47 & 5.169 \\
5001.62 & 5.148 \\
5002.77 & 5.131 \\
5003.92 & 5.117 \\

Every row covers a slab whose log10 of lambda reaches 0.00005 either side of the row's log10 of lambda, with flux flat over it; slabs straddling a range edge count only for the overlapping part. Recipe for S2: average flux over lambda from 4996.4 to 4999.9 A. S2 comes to 5.2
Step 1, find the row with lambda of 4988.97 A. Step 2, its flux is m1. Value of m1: 5.244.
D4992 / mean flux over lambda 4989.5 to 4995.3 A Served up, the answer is 5.22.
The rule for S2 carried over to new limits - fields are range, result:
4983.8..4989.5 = 5.35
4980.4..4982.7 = 5.33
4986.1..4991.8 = 5.27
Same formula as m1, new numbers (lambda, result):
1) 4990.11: 5.208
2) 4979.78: 5.249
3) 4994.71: 5.234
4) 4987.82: 5.31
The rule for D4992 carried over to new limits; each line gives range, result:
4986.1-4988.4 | 5.33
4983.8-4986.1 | 5.43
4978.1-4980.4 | 5.24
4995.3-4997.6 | 5.24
